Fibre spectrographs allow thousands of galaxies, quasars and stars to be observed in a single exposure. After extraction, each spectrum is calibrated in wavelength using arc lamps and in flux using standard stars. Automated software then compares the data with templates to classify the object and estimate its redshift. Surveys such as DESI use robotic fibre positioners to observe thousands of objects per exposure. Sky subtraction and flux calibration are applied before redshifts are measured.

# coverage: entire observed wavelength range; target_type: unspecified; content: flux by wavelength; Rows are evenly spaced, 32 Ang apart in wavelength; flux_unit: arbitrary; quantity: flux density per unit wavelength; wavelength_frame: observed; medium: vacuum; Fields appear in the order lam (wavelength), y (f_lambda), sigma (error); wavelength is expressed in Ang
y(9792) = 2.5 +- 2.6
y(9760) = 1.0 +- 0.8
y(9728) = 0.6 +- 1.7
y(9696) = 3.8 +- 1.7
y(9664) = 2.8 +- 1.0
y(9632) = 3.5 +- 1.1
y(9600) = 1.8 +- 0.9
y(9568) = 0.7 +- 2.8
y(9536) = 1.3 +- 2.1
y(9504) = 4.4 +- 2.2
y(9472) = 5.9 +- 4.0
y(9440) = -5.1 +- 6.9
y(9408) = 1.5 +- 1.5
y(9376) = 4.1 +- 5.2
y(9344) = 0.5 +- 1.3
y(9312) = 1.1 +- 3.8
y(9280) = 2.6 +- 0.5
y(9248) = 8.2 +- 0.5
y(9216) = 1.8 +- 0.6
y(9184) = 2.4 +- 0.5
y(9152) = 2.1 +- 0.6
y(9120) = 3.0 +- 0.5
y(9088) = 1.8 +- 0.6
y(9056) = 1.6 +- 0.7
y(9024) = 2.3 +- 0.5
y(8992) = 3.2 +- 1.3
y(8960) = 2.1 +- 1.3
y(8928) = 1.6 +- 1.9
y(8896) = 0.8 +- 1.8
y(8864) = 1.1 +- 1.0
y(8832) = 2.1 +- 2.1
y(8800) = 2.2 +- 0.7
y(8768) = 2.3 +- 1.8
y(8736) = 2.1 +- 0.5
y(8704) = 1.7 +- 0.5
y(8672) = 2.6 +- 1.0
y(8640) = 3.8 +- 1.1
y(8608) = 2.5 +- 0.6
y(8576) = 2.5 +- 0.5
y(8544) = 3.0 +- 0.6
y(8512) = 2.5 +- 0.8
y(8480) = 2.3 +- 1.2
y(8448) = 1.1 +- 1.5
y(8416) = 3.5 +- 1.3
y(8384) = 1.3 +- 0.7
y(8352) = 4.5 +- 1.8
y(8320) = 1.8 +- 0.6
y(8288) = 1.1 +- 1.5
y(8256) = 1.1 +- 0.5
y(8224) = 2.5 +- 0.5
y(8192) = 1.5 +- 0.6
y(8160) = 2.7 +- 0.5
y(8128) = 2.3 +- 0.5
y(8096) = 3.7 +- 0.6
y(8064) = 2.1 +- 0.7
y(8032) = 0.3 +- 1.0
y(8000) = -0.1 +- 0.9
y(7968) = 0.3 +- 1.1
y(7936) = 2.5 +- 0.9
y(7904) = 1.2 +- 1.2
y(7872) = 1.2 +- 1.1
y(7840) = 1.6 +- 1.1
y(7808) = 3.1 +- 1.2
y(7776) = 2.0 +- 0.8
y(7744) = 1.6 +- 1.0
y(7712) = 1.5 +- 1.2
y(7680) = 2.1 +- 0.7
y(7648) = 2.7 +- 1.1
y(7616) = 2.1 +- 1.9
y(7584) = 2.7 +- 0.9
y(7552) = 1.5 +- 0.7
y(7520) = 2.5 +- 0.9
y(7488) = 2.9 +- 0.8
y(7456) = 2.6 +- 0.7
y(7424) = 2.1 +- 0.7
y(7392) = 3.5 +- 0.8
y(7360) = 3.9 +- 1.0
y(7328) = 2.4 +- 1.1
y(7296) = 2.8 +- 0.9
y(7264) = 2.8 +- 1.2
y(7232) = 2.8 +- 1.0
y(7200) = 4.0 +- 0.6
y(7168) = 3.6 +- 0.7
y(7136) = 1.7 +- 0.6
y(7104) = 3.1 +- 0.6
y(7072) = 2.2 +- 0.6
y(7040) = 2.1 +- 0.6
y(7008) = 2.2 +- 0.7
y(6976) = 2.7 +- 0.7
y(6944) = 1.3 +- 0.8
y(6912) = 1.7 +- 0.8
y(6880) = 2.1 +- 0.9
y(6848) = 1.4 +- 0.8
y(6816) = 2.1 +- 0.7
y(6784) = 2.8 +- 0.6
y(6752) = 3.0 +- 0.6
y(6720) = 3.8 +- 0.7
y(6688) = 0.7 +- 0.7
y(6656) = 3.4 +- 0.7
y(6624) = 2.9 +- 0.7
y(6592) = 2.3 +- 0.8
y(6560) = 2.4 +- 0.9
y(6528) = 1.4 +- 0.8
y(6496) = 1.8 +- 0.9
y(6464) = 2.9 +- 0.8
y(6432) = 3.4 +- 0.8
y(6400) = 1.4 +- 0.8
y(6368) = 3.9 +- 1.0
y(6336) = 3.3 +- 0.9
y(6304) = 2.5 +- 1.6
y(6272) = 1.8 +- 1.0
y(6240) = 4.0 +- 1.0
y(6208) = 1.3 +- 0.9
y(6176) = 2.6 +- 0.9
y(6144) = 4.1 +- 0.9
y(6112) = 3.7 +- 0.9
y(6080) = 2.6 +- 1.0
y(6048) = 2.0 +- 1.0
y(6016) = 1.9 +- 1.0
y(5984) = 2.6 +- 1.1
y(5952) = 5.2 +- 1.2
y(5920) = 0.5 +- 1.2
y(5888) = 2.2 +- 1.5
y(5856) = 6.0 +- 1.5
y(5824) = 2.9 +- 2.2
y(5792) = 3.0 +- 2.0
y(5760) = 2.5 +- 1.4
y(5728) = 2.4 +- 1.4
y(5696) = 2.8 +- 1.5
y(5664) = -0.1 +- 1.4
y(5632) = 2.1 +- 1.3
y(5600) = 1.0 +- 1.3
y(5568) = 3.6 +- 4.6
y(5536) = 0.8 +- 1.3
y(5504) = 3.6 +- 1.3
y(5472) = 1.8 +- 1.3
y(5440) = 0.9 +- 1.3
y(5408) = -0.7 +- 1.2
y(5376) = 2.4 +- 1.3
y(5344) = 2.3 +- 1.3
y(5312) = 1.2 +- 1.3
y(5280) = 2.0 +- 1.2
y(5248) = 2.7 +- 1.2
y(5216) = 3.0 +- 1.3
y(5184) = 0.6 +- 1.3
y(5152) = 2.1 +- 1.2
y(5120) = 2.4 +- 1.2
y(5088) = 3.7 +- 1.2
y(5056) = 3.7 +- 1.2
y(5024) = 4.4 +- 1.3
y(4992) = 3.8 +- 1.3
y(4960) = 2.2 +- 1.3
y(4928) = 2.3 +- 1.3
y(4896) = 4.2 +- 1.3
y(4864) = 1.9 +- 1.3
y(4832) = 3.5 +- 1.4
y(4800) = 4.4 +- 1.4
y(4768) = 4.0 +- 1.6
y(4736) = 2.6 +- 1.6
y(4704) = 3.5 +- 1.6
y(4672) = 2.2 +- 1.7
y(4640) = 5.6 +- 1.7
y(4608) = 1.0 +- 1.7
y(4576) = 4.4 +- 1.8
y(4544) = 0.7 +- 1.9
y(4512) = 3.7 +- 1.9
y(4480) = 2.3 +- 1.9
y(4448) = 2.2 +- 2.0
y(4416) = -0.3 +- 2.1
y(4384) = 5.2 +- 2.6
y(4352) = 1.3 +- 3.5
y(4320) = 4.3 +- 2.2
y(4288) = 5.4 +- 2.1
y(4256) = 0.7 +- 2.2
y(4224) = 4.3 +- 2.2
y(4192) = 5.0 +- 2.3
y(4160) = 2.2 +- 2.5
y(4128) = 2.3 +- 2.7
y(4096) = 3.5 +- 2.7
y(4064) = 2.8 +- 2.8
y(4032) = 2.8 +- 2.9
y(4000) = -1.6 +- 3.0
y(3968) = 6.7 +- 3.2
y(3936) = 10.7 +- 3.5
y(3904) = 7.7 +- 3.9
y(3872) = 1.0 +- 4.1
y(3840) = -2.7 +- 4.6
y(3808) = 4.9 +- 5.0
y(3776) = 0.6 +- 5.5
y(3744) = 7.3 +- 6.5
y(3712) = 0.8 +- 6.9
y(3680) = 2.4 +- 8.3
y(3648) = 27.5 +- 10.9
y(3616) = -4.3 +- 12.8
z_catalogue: 1.478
